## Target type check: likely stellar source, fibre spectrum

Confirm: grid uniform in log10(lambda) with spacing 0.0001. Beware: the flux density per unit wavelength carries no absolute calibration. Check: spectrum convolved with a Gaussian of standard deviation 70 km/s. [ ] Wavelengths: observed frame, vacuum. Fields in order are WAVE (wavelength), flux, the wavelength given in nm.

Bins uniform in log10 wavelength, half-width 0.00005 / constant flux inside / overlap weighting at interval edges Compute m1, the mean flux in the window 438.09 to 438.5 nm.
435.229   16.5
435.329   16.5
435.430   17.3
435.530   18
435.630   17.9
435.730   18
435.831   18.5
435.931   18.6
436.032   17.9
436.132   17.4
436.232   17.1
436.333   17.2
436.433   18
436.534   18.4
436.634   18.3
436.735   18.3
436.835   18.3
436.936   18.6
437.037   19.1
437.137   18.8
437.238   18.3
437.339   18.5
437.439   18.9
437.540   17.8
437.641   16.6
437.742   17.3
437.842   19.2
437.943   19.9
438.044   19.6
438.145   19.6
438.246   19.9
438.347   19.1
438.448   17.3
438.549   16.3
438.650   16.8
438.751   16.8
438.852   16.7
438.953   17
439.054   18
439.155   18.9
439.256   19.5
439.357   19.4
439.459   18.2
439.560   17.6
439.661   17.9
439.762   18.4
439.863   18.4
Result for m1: 19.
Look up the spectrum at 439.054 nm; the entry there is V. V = 18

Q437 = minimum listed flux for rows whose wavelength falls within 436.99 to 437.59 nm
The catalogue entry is 17.8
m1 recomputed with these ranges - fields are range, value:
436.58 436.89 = 18.3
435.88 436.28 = 17.8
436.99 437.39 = 18.7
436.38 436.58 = 18.2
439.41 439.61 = 17.9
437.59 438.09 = 18.5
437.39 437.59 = 18.3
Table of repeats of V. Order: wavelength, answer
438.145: 19.6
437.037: 19.1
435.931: 18.6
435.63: 17.9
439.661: 17.9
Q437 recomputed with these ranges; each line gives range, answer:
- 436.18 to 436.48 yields 17.1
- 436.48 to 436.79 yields 18.3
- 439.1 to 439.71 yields 17.6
